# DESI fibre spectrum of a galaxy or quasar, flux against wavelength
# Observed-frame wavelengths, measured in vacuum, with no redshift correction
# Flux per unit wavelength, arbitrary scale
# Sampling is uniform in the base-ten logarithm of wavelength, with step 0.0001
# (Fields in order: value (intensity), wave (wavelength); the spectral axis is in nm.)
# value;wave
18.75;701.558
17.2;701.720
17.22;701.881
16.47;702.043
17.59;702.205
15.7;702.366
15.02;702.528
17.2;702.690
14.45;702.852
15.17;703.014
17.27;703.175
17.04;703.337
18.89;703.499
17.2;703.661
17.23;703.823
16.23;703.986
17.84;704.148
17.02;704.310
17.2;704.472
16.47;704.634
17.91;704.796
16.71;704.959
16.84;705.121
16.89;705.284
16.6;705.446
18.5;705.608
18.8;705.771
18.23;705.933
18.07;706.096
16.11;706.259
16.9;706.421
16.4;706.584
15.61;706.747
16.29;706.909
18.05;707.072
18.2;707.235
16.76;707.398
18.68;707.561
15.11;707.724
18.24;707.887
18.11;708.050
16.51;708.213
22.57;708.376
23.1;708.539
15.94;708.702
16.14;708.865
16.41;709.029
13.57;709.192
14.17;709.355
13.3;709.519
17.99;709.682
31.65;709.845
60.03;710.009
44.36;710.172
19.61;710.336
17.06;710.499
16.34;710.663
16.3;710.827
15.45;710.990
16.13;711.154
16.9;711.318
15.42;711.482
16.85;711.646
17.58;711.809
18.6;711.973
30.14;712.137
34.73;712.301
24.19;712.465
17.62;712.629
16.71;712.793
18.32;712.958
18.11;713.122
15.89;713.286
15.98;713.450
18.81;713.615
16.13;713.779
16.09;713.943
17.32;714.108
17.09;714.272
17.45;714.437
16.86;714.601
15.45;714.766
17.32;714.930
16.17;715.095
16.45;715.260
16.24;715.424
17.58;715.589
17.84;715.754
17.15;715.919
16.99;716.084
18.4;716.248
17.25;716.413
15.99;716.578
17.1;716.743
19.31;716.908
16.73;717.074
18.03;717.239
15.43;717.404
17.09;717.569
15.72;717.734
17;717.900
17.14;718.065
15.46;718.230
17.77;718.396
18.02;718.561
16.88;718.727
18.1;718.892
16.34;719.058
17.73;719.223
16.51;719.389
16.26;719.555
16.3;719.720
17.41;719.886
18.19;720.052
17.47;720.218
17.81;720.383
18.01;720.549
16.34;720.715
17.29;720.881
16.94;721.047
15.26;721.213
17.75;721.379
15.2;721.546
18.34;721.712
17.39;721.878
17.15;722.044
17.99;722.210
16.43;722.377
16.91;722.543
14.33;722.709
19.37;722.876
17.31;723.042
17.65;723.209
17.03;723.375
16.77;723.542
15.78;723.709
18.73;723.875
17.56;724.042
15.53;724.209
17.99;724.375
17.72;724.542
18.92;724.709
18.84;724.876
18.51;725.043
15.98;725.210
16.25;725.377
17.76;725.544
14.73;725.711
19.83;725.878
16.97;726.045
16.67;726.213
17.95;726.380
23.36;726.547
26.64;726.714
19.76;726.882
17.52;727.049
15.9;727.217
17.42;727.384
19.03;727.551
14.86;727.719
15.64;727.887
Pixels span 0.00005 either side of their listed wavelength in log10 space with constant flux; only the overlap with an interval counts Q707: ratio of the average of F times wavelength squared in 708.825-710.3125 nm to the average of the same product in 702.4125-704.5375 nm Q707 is 1.54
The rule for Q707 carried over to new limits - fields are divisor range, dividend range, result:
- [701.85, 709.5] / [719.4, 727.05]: 1.08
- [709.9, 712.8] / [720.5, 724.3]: 0.75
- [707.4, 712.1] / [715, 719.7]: 0.86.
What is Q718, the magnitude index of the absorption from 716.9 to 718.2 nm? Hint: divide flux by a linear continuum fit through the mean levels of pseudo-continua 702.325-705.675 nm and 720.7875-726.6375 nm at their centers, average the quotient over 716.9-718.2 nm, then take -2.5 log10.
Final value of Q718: 0.02 mag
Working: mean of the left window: 16.8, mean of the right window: 17.4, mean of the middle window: 16.9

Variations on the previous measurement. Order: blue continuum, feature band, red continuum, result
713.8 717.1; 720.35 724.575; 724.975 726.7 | 0.04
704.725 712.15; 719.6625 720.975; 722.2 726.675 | 0.04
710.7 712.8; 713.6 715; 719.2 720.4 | 0.13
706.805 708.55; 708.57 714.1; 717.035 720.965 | -0.15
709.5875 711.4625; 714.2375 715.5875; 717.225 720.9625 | 0.23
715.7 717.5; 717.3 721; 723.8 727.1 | 0.04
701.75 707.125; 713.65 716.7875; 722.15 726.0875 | 0.01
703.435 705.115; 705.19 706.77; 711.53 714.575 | 0.02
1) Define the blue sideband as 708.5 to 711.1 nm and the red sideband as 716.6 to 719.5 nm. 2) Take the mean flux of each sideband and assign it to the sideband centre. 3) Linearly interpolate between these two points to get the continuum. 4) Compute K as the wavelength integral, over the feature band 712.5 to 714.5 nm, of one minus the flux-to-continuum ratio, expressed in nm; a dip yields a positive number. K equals 0.25 nm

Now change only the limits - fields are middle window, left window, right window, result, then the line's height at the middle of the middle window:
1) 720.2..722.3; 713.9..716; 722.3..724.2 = -0.019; 17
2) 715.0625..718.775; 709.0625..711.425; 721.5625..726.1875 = 0.510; 19.8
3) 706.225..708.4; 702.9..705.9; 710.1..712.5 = 0.184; 18.9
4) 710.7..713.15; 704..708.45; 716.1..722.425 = -0.318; 17.3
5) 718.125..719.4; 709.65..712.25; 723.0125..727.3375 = 0.205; 20.4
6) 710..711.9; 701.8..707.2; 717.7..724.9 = -0.467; 17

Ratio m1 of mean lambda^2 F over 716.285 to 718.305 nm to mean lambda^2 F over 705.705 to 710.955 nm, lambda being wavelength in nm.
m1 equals 0.87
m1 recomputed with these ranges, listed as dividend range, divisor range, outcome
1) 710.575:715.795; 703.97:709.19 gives 1.06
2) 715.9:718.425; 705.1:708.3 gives 1.02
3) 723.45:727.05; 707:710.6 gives 0.90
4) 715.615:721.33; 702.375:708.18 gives 1.04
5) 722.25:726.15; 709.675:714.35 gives 0.84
